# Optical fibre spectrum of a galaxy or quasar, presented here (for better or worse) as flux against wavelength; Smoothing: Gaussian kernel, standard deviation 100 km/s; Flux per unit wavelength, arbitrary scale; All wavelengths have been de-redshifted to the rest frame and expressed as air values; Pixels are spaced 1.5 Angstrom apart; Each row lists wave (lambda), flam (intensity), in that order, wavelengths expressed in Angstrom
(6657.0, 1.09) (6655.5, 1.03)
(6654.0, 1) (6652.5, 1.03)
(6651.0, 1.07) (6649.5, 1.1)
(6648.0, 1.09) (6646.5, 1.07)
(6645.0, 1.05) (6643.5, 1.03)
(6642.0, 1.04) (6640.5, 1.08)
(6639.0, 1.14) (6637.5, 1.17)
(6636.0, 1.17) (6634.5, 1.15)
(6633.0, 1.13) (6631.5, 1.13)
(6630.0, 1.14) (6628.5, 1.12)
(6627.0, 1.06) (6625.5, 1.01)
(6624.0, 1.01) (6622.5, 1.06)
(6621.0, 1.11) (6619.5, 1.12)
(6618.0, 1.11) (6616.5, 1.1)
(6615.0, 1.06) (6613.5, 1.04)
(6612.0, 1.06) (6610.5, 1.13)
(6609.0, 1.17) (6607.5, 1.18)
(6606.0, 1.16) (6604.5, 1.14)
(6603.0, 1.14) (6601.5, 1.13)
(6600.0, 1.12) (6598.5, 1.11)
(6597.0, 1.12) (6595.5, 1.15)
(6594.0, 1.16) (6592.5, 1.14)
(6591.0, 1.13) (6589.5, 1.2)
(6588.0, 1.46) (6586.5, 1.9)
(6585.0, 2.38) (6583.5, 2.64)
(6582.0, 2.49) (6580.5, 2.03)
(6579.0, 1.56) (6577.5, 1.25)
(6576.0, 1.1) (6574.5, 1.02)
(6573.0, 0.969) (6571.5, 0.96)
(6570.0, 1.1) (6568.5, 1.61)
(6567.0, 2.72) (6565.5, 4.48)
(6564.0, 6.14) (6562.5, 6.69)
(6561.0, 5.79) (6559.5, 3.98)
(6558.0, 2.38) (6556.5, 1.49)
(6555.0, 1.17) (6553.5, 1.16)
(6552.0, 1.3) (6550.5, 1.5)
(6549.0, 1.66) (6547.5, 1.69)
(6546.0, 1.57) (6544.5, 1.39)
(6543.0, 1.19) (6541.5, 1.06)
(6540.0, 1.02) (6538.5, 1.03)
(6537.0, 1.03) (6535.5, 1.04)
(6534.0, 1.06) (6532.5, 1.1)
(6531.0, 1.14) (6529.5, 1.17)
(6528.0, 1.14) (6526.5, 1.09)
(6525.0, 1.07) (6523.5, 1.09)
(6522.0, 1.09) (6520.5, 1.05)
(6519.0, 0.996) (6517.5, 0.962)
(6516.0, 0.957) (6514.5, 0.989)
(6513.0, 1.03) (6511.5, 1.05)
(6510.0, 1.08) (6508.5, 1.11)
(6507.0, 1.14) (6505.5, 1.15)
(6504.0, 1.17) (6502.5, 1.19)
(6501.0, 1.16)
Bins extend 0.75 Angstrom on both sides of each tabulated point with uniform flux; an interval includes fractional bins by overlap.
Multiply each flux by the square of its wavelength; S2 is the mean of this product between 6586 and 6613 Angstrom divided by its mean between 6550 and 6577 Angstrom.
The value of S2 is 0.48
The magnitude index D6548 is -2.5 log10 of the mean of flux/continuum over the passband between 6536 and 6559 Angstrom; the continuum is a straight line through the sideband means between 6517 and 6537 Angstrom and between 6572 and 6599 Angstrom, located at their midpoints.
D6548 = -0.143 mag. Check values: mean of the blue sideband 1.08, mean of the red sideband 1.49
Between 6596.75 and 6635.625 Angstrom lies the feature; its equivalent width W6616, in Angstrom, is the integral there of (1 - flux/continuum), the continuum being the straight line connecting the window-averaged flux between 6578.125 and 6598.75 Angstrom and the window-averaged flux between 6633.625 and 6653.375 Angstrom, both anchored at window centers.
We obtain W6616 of 6.8 Angstrom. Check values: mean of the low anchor 1.61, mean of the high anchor 1.09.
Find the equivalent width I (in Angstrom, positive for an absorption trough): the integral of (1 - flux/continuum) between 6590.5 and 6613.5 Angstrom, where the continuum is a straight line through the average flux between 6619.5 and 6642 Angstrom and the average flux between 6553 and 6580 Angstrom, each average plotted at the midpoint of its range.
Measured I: 8.0 Angstrom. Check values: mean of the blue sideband 2.54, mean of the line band 1.13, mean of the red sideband 1.1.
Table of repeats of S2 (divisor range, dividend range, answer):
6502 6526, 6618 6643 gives 1.07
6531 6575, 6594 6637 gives 0.56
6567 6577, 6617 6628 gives 0.87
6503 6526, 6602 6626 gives 1.07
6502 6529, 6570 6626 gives 1.23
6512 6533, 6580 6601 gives 1.50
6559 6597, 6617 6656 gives 0.48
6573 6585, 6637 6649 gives 0.64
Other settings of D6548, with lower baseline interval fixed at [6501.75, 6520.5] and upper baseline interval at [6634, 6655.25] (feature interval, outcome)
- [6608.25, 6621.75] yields -0.02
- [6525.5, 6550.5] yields -0.14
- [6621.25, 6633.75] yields 0.00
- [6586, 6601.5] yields -0.15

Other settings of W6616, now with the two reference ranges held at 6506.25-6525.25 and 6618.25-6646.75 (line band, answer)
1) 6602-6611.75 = -0.57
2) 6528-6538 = -0.37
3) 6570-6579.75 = -0.62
